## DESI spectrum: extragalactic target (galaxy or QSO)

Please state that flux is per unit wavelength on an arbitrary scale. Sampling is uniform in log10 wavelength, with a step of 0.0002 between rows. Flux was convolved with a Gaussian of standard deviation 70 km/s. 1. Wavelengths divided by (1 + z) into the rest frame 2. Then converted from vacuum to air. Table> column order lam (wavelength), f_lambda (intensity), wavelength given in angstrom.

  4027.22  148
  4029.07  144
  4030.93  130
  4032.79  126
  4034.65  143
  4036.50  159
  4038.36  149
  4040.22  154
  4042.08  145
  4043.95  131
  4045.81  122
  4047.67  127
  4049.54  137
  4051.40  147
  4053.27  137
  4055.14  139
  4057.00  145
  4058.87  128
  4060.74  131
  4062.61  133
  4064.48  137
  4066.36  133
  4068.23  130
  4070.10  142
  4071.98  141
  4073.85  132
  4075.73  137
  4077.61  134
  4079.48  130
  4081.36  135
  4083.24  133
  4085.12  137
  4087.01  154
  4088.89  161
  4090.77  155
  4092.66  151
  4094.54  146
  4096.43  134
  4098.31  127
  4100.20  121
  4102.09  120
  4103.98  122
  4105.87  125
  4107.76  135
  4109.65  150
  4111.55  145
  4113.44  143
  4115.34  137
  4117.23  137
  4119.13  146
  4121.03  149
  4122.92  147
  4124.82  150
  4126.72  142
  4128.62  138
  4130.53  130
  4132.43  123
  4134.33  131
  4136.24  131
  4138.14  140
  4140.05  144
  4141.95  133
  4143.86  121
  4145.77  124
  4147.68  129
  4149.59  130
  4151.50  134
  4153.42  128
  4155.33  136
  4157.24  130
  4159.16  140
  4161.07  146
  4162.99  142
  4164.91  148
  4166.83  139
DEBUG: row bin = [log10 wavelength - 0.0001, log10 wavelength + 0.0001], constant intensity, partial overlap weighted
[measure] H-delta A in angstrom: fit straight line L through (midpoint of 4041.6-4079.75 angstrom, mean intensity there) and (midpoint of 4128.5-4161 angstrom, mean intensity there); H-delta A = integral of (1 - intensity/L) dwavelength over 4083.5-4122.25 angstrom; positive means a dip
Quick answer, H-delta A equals -1.8 angstrom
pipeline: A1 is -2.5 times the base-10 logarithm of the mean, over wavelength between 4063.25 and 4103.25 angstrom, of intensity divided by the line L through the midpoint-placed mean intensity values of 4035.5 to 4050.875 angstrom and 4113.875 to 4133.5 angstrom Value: 0.02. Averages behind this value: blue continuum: 141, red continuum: 140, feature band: 137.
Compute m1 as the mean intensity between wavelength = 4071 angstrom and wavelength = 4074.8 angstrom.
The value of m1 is 136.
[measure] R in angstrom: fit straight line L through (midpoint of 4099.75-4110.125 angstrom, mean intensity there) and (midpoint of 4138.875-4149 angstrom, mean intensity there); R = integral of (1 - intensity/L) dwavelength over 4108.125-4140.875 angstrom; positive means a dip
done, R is -2.72 angstrom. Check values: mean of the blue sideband 128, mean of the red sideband 130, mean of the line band 140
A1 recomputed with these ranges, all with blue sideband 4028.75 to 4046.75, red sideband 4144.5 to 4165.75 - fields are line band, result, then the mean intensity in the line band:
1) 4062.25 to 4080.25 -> 0.03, 135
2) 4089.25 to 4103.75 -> 0.01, 137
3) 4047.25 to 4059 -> 0.01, 138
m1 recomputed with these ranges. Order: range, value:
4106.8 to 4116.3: 142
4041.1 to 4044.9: 138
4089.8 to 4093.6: 153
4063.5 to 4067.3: 135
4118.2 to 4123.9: 147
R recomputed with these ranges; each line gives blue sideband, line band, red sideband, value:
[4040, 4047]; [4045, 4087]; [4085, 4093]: 2.6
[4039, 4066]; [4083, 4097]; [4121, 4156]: -1.2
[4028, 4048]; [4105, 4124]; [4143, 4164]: -0.9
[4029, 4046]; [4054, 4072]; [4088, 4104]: 0.5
